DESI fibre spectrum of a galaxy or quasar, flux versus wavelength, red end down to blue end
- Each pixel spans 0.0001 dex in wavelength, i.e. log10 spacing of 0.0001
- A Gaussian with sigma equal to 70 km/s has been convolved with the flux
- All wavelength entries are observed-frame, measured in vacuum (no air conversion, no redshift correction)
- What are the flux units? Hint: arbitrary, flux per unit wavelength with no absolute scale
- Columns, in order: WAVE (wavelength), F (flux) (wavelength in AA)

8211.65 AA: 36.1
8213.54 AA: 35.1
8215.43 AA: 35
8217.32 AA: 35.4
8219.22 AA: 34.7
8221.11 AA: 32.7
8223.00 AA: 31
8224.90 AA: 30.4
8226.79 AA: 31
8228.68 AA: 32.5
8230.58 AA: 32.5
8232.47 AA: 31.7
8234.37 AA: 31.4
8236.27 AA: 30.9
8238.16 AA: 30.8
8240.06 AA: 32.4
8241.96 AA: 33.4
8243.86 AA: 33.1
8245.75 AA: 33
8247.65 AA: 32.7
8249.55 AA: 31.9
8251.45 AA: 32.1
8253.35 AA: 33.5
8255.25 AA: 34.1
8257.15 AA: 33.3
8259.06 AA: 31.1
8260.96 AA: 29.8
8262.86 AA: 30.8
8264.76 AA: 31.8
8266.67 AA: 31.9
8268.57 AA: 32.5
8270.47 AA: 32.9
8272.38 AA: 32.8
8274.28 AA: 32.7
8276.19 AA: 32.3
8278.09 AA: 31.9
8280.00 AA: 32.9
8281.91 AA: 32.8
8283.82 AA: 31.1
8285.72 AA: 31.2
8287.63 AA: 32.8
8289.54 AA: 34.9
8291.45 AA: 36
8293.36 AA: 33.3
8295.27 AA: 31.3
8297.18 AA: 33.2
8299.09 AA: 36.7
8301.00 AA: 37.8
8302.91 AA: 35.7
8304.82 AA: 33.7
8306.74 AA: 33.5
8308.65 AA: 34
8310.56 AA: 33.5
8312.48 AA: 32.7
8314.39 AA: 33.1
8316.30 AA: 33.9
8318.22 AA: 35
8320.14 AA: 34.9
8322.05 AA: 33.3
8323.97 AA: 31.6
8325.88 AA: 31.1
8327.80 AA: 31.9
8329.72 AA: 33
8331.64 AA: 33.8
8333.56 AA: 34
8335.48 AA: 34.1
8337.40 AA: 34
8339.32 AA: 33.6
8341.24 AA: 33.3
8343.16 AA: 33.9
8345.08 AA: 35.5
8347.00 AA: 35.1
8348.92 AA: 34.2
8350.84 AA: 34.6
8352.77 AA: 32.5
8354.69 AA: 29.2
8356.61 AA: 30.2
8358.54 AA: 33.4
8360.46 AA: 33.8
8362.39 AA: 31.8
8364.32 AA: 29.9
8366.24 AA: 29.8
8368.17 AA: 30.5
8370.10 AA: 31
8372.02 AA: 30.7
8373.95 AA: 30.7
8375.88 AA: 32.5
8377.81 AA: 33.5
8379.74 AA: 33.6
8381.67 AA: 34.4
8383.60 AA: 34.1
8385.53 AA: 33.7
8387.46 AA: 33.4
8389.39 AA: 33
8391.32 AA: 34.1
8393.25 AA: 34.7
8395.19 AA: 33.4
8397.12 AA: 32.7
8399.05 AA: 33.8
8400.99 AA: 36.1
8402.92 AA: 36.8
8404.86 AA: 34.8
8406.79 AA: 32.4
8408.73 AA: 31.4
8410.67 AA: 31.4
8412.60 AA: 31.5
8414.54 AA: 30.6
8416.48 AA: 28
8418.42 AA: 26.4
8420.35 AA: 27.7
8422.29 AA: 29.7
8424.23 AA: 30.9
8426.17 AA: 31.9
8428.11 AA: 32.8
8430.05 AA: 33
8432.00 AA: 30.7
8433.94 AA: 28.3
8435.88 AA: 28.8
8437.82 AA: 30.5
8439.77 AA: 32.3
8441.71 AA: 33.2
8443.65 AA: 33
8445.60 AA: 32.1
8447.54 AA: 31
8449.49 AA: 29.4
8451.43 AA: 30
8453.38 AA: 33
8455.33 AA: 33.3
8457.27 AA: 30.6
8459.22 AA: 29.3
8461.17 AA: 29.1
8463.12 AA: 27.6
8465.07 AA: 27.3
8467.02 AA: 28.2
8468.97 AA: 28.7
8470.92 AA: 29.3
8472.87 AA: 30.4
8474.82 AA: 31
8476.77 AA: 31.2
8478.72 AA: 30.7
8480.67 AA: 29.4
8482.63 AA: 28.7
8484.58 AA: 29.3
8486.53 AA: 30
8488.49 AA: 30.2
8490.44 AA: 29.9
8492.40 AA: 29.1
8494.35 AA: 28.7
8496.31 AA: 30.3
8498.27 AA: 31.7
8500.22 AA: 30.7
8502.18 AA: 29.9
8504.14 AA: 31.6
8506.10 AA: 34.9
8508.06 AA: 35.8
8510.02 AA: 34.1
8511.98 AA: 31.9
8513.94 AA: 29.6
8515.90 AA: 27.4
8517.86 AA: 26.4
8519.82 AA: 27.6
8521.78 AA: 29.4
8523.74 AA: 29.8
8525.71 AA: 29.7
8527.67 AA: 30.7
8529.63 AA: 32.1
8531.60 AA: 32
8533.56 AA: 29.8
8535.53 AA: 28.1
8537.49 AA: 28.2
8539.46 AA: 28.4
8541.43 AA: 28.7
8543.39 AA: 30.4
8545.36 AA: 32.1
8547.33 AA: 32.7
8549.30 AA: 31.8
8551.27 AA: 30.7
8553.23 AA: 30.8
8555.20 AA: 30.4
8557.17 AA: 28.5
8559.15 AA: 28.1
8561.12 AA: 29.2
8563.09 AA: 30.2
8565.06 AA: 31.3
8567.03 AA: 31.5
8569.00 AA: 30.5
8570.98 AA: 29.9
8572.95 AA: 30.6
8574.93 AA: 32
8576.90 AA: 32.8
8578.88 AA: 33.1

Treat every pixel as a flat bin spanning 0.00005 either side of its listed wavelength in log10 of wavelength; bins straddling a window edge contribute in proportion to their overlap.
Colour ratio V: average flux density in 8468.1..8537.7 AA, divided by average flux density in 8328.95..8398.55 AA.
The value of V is 0.9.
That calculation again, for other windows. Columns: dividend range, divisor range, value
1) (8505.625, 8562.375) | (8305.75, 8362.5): 0.91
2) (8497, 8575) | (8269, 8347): 0.91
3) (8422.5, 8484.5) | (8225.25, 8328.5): 0.93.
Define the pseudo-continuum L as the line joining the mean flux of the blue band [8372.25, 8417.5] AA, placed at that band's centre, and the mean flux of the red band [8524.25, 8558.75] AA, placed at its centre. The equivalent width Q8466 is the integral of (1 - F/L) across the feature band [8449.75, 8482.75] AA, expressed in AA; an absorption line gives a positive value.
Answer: 1.86 AA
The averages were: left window 33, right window 30.2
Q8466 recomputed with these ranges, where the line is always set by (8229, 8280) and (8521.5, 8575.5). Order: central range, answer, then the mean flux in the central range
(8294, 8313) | -1.39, 34.2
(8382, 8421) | -1.65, 32.6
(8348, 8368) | -0.22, 31.9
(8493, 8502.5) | 0.11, 30.2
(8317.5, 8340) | -1.14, 33.3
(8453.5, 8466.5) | 0.48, 29.7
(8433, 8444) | 0.03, 30.9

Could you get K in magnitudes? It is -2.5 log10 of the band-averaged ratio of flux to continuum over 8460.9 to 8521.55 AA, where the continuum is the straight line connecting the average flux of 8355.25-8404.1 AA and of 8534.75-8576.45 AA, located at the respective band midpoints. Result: 0.04 mag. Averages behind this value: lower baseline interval 32.8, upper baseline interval 30.2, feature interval 30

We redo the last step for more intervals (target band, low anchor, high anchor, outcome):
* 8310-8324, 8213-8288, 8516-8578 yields -0.06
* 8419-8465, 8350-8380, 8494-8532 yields 0.02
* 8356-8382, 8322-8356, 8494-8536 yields 0.03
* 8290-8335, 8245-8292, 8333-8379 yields -0.04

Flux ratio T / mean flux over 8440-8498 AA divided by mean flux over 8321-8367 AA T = 0.9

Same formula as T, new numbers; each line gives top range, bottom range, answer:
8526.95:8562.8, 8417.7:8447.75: 0.98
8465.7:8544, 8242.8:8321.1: 0.91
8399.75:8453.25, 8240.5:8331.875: 0.95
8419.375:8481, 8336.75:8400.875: 0.93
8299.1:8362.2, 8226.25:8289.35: 1.04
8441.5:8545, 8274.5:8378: 0.92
